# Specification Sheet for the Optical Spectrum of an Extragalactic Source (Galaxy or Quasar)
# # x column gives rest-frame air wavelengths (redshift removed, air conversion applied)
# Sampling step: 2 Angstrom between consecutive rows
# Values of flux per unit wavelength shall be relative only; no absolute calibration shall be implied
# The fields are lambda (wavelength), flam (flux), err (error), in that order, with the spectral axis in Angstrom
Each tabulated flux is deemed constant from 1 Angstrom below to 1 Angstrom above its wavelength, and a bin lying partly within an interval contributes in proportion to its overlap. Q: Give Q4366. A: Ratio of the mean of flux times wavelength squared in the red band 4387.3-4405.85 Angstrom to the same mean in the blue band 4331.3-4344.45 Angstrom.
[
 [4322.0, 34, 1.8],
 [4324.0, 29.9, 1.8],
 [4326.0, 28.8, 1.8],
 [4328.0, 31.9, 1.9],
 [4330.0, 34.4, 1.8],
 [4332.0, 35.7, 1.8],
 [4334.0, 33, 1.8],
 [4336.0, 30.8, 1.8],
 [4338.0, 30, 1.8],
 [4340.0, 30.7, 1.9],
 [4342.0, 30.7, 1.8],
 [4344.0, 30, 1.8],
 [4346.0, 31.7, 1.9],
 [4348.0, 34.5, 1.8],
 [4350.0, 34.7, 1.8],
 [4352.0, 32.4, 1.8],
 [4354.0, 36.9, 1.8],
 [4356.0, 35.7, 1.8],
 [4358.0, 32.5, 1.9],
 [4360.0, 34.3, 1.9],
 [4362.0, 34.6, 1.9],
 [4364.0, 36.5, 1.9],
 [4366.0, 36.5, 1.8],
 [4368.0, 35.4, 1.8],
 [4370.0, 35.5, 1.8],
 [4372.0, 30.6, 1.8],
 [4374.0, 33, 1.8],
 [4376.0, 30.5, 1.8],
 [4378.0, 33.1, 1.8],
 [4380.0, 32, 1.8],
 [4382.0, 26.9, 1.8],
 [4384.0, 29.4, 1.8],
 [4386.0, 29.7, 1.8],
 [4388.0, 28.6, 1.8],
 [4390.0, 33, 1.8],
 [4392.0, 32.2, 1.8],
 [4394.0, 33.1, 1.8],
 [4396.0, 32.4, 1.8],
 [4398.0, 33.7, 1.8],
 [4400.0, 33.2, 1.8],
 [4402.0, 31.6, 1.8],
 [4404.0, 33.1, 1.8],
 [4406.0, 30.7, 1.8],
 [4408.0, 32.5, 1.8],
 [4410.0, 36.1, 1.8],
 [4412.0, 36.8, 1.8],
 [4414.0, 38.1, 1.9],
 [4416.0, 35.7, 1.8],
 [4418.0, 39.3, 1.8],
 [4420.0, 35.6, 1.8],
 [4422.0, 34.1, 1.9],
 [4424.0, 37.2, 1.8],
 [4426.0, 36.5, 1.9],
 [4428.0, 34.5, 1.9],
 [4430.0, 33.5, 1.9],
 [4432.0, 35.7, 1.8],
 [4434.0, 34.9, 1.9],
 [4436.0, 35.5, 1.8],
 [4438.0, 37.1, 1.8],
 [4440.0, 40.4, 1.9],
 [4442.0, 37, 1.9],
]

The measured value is 1.05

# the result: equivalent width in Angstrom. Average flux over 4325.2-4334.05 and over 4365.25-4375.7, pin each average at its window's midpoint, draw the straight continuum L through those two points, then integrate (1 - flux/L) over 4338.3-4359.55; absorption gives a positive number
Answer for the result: 0.3 Angstrom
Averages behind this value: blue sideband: 32.8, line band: 32.9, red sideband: 33.9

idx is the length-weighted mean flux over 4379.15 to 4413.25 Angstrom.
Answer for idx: 32.1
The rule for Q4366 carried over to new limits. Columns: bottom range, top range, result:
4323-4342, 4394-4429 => 1.14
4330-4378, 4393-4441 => 1.08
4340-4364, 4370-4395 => 0.94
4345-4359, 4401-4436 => 1.06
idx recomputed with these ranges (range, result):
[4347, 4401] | 33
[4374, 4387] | 30.5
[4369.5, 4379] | 32.4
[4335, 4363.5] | 32.9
